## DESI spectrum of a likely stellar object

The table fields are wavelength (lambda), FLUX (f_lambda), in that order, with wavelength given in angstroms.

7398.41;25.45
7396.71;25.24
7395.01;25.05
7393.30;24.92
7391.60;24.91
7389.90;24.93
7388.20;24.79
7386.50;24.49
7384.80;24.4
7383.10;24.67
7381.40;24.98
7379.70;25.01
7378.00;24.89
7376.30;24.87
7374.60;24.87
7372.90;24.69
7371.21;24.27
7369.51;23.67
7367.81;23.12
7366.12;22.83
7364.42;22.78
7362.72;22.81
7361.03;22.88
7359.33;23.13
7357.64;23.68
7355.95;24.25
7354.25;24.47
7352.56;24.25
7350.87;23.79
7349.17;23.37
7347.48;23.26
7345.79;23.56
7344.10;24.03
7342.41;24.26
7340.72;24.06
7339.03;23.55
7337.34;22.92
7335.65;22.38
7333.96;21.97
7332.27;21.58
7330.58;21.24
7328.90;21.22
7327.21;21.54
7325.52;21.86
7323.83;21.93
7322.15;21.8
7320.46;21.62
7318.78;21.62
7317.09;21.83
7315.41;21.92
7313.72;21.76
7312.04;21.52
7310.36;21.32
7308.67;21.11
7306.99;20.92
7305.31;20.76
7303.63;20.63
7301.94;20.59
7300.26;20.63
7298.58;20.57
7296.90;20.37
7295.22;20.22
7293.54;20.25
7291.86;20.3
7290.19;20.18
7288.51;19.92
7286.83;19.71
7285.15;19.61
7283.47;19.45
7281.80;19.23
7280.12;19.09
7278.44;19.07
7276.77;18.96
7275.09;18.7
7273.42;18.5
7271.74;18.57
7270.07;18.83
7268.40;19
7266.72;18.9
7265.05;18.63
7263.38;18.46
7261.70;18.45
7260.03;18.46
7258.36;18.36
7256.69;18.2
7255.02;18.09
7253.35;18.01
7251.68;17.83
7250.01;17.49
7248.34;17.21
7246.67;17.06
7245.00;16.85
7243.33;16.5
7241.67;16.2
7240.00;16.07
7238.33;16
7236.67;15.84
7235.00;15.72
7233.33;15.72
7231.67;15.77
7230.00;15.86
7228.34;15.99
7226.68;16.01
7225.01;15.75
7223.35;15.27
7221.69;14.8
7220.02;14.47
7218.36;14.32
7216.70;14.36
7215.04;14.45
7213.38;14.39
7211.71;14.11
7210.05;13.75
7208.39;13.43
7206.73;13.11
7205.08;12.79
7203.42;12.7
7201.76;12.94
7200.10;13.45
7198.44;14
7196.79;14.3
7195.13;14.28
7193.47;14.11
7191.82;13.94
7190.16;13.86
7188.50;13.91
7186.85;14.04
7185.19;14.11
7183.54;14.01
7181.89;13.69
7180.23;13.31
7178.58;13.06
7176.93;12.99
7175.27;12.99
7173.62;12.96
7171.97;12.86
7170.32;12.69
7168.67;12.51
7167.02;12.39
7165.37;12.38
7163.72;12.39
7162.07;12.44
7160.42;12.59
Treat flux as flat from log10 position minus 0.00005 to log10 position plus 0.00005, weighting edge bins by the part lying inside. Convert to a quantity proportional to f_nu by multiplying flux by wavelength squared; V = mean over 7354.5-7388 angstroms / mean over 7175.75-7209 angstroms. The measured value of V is 1.86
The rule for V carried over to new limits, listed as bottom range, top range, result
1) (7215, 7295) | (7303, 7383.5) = 1.34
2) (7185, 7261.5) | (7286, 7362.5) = 1.47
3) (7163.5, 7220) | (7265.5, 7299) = 1.48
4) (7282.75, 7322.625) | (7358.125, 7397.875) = 1.19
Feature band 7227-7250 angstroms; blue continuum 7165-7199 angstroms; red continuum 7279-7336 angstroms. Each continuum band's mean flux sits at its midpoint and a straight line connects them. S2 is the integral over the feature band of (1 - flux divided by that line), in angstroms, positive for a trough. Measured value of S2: 0.7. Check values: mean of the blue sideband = 13.5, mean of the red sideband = 20.9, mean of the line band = 16.3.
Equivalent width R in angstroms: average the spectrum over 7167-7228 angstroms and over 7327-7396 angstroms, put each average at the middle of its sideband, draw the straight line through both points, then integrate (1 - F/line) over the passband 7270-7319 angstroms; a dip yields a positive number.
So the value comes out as -1.3 angstroms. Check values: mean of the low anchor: 13.8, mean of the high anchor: 23.7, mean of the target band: 20.2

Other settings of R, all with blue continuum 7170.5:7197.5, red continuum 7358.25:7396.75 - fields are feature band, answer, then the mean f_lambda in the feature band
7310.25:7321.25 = -0.4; 21.7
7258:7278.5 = -0.5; 18.7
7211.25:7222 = 0.7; 14.4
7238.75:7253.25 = 0.1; 16.9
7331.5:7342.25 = -0.4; 22.8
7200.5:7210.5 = 1.1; 13.1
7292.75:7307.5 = -0.4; 20.5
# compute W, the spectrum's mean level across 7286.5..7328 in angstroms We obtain 21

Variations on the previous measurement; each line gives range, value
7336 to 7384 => 23.9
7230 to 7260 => 16.9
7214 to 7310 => 18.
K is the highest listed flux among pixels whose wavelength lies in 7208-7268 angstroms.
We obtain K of 18.9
